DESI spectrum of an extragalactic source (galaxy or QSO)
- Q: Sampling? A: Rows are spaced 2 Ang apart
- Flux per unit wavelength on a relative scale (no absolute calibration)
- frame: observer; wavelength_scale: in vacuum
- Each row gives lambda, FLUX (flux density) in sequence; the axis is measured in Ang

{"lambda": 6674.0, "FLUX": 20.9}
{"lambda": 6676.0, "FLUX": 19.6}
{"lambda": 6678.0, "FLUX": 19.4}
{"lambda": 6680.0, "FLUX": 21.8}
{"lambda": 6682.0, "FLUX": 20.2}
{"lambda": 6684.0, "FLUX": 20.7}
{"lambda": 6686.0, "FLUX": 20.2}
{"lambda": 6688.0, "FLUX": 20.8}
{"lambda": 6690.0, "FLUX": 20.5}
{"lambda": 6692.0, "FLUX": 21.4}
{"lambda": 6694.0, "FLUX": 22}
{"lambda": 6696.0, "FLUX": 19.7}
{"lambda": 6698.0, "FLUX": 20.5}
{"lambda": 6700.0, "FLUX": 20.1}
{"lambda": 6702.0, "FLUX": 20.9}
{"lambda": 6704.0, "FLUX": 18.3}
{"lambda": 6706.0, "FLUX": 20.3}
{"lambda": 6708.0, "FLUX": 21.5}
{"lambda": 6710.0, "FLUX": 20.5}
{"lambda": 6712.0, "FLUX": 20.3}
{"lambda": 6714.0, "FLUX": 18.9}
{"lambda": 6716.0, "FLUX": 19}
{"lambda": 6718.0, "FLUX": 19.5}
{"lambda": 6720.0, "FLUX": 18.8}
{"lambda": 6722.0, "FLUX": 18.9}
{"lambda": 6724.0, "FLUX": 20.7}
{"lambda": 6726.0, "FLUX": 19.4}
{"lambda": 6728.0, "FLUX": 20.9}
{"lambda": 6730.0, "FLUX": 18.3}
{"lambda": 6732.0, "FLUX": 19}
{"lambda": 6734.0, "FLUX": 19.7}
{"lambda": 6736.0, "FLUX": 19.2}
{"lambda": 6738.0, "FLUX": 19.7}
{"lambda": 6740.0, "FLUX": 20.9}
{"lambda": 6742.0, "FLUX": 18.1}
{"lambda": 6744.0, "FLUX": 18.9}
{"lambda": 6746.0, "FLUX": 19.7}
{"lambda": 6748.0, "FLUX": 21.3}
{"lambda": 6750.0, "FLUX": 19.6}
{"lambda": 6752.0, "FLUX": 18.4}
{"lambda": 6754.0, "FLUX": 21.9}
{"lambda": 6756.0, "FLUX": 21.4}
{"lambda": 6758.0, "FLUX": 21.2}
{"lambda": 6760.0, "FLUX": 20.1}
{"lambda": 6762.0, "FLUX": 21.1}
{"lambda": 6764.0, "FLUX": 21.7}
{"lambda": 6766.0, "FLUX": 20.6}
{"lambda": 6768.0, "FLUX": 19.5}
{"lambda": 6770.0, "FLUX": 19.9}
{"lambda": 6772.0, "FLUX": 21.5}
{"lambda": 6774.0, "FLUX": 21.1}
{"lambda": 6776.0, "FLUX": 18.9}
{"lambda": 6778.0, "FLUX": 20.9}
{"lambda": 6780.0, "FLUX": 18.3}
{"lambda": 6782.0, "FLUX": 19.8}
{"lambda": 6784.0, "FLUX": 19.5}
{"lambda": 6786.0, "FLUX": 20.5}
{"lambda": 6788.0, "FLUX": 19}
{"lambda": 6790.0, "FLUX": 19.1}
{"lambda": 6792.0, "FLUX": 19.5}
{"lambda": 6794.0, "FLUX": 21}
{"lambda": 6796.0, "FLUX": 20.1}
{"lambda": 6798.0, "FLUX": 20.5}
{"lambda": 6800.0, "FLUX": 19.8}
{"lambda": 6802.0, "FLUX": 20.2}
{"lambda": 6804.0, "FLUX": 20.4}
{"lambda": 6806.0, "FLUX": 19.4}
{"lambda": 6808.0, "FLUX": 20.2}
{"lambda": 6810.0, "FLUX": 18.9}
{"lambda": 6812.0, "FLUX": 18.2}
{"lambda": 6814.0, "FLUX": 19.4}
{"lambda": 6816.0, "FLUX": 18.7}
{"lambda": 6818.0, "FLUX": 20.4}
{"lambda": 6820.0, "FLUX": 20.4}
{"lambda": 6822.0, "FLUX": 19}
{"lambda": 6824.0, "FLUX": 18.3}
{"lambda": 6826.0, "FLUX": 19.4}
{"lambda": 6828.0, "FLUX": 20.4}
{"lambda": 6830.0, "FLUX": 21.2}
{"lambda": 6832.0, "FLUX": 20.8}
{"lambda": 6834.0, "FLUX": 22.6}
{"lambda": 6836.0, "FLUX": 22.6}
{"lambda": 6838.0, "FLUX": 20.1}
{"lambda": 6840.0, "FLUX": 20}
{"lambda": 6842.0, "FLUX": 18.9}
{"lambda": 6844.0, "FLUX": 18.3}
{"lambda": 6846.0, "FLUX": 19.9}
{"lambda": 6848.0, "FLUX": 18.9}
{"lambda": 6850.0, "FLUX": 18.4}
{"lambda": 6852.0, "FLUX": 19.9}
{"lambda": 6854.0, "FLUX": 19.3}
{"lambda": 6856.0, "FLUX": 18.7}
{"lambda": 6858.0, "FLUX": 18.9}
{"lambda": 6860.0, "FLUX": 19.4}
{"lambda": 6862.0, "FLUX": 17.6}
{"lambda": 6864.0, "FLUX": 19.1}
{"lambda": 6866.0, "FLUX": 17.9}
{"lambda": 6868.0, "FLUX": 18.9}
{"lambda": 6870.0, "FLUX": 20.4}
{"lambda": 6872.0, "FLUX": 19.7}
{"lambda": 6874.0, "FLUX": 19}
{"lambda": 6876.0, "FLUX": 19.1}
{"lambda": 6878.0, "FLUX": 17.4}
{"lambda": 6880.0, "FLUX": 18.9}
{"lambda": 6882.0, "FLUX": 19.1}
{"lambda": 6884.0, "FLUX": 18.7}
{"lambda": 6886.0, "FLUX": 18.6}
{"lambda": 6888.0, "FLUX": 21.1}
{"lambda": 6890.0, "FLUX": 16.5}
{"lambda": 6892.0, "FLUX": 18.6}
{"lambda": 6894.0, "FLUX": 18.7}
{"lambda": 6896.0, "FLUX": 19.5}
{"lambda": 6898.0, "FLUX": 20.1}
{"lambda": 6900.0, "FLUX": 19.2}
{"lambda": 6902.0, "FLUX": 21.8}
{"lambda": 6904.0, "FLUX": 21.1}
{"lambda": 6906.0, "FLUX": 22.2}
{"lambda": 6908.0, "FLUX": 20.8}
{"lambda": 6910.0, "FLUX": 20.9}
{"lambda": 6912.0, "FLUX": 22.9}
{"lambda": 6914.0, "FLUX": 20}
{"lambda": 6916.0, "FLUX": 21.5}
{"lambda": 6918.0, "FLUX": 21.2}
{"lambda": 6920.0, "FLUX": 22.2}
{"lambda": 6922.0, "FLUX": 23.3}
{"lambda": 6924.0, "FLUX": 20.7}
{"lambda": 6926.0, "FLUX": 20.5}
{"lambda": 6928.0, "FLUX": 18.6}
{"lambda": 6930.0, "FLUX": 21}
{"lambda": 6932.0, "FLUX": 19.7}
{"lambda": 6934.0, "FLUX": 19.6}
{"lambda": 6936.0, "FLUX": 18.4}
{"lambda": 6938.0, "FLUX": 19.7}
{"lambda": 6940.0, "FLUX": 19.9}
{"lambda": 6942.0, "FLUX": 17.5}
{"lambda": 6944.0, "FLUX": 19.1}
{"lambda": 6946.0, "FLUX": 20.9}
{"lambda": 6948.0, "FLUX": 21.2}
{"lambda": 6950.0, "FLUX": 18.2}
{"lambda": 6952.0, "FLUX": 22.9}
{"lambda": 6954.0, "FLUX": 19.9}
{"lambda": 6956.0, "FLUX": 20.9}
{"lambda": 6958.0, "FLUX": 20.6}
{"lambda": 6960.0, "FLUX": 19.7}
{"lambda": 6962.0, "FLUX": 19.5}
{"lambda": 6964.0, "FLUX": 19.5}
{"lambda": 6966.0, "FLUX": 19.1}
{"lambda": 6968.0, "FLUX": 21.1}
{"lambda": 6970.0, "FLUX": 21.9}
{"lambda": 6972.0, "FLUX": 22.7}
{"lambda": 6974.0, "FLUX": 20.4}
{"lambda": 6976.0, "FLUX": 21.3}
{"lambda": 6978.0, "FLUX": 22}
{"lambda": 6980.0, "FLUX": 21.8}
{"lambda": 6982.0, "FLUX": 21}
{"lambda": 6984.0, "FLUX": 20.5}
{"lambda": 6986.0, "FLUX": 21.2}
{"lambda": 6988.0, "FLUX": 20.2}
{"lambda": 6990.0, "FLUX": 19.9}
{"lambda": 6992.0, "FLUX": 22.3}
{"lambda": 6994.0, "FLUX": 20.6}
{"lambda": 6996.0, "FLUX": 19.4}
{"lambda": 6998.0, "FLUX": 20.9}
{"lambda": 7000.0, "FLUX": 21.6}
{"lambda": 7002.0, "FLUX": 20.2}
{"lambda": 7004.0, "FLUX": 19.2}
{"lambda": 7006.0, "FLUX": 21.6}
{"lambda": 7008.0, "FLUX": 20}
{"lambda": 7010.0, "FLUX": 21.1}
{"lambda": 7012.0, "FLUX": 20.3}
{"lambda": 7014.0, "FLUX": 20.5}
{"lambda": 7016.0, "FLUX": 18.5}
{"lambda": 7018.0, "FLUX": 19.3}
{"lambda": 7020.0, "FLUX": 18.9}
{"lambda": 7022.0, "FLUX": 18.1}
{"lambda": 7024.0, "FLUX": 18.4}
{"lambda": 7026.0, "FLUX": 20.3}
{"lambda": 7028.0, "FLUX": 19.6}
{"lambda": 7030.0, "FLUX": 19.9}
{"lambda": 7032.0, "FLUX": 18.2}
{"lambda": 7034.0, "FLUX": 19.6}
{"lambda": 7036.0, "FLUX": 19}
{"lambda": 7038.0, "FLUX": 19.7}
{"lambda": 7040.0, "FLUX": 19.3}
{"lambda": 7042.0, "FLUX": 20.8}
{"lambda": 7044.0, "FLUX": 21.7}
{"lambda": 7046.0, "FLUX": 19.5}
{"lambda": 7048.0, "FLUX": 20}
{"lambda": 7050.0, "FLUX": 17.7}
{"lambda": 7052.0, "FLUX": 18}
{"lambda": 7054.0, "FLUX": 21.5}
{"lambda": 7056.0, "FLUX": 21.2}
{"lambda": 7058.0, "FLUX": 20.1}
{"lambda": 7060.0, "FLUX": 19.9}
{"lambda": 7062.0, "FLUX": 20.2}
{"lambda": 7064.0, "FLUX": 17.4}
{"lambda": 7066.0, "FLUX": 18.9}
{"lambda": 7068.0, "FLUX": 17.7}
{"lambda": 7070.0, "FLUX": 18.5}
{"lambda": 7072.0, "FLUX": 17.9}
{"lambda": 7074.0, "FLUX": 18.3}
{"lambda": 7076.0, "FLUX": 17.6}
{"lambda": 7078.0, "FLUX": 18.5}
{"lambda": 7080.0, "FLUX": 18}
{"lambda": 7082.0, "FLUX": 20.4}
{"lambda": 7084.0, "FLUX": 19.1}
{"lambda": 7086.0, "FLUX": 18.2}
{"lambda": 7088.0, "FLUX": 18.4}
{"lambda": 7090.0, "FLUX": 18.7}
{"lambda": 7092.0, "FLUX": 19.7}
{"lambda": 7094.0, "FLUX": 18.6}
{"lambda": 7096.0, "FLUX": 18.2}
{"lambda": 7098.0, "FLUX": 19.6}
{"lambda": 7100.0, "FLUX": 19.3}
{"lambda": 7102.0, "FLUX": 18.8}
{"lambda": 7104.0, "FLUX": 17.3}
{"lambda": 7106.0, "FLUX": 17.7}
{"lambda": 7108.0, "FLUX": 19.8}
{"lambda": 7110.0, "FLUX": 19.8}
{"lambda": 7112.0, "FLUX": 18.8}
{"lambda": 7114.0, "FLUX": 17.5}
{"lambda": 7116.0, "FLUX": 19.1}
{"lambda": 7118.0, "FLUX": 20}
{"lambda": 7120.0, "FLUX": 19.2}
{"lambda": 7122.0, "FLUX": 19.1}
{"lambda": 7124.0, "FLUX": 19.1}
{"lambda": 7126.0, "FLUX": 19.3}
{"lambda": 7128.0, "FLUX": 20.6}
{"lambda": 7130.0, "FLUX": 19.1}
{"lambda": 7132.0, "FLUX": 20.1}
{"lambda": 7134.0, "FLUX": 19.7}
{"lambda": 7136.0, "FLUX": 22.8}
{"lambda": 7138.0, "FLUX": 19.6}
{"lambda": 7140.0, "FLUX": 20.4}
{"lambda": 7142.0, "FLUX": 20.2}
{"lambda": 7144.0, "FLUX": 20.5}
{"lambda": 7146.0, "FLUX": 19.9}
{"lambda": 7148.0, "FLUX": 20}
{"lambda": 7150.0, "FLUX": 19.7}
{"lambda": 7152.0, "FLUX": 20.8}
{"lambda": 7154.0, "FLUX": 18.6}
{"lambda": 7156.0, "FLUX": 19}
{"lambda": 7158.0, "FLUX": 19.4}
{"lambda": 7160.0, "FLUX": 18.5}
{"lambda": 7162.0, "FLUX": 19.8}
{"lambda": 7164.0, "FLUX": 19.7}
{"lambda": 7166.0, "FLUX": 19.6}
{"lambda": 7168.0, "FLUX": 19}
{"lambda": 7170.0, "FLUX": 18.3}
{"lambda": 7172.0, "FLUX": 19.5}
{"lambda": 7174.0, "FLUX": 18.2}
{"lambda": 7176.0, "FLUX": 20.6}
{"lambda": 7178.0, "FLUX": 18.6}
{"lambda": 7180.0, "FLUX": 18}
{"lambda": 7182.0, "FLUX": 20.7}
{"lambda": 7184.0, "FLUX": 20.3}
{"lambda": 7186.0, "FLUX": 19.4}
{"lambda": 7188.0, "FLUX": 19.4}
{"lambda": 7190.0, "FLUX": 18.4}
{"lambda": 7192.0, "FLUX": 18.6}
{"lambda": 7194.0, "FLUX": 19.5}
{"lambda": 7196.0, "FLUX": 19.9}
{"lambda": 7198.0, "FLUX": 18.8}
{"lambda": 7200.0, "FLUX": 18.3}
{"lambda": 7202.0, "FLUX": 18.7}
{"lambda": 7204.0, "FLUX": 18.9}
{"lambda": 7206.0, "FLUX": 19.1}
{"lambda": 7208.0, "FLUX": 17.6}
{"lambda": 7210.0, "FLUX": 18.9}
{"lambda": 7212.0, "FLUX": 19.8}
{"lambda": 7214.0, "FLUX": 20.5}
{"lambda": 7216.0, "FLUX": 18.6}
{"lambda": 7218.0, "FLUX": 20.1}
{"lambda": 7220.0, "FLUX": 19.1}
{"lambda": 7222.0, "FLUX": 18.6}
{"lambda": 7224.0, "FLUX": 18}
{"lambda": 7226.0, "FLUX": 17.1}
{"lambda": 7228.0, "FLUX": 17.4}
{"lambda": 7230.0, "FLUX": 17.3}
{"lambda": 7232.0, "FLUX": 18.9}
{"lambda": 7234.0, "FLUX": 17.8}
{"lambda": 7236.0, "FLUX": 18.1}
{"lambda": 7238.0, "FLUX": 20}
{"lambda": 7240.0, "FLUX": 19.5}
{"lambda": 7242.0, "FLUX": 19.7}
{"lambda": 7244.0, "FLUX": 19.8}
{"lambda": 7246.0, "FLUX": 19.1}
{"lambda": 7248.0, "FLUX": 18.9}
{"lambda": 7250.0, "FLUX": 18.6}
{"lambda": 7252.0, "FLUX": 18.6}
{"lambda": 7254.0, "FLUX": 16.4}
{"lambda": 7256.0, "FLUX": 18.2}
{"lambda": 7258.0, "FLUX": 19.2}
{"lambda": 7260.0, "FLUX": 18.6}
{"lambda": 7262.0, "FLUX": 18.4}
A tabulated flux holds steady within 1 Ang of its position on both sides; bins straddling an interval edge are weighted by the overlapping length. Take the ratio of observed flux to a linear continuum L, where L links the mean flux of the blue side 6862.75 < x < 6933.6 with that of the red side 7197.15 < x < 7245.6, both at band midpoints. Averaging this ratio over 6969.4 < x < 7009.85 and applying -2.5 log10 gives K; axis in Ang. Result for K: -0.07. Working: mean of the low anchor 20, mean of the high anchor 18.8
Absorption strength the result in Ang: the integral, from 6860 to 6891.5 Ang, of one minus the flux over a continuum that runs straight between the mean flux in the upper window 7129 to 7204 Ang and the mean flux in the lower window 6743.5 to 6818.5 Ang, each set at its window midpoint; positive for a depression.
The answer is 1.7 Ang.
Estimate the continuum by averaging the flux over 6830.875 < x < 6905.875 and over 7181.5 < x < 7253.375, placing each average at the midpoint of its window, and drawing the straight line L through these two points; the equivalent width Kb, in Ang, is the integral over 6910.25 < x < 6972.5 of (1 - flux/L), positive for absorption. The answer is -3.6 Ang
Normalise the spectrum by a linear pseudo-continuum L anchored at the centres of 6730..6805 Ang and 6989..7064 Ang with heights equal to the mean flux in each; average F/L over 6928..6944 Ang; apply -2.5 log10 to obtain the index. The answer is 0.03 mag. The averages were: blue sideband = 20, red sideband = 19.9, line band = 19.3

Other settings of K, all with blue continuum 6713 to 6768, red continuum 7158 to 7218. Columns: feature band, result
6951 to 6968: -0.043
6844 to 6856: 0.031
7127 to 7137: -0.066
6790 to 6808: -0.015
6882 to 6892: 0.051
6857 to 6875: 0.039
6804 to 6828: 0.020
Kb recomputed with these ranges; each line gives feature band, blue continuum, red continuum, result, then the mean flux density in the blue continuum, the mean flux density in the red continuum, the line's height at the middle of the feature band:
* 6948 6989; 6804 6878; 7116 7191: -2.5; 19.5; 19.6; 19.5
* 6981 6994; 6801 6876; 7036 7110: -1.1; 19.6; 19.1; 19.2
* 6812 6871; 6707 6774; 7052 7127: 0.5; 20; 18.9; 19.7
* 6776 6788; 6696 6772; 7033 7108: 0.1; 20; 19.1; 19.9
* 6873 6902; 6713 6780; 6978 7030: 1.6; 19.9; 20.2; 20.1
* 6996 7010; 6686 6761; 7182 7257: -0.9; 20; 18.8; 19.3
